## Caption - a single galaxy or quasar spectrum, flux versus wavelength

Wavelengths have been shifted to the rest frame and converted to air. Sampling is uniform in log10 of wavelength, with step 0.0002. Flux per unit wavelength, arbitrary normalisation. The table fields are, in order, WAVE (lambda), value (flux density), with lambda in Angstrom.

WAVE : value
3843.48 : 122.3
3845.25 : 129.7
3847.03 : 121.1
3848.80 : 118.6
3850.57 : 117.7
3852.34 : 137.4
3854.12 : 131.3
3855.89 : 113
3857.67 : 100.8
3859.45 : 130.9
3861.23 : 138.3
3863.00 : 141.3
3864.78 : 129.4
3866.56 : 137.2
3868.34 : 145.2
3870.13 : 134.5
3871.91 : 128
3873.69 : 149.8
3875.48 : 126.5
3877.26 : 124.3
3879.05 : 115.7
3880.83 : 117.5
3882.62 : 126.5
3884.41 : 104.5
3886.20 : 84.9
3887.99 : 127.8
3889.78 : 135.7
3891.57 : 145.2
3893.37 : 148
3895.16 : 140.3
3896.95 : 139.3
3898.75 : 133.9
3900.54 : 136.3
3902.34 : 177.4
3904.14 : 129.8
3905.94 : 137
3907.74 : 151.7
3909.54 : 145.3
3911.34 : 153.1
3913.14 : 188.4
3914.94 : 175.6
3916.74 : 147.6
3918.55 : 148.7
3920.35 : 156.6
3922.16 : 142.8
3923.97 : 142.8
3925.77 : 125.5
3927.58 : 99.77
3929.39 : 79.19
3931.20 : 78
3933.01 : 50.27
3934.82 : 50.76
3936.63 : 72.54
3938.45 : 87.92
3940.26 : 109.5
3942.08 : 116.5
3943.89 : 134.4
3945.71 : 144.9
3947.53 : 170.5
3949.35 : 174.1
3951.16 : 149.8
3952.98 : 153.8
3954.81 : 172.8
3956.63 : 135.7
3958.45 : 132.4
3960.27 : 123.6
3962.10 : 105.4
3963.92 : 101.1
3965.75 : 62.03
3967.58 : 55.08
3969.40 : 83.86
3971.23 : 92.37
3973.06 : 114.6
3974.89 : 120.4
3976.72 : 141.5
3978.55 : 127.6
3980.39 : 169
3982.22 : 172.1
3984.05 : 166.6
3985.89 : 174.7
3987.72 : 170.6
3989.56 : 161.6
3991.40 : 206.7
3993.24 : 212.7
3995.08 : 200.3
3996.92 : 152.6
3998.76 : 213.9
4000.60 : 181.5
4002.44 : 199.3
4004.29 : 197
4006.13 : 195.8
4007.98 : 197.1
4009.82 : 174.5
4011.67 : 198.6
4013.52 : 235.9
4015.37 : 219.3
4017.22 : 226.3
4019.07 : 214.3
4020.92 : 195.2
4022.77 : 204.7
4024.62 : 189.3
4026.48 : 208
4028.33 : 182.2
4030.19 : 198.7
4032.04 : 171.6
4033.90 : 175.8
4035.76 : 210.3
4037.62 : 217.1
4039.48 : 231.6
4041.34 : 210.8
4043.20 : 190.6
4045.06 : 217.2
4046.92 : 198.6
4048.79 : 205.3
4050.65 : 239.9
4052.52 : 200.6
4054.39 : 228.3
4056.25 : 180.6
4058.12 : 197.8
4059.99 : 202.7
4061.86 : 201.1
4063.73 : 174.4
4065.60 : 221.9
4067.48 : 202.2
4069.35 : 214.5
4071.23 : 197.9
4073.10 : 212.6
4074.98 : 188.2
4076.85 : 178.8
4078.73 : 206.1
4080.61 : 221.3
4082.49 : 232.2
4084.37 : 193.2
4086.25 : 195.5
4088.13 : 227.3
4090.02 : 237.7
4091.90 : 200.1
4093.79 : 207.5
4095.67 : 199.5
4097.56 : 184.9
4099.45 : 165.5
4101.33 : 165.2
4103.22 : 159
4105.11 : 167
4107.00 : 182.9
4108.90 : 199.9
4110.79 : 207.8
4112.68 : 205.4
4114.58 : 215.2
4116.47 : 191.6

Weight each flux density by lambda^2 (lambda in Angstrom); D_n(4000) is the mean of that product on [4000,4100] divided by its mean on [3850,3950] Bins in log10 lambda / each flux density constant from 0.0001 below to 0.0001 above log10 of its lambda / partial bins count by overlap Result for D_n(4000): 1.70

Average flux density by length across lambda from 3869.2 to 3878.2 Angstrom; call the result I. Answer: 132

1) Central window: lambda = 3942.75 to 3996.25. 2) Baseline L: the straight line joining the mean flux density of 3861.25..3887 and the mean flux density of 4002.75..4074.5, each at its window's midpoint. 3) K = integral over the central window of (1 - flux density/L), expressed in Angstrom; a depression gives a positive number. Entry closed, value 9.1 Angstrom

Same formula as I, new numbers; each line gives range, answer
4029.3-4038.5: 195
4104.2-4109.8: 183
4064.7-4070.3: 212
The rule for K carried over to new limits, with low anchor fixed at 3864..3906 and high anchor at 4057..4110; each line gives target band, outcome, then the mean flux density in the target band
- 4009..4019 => -2.1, 211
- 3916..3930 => 1.3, 131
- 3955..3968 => 4.1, 108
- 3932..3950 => 4.9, 110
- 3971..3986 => 1.9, 143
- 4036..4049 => -1.9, 210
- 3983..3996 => -1.4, 185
